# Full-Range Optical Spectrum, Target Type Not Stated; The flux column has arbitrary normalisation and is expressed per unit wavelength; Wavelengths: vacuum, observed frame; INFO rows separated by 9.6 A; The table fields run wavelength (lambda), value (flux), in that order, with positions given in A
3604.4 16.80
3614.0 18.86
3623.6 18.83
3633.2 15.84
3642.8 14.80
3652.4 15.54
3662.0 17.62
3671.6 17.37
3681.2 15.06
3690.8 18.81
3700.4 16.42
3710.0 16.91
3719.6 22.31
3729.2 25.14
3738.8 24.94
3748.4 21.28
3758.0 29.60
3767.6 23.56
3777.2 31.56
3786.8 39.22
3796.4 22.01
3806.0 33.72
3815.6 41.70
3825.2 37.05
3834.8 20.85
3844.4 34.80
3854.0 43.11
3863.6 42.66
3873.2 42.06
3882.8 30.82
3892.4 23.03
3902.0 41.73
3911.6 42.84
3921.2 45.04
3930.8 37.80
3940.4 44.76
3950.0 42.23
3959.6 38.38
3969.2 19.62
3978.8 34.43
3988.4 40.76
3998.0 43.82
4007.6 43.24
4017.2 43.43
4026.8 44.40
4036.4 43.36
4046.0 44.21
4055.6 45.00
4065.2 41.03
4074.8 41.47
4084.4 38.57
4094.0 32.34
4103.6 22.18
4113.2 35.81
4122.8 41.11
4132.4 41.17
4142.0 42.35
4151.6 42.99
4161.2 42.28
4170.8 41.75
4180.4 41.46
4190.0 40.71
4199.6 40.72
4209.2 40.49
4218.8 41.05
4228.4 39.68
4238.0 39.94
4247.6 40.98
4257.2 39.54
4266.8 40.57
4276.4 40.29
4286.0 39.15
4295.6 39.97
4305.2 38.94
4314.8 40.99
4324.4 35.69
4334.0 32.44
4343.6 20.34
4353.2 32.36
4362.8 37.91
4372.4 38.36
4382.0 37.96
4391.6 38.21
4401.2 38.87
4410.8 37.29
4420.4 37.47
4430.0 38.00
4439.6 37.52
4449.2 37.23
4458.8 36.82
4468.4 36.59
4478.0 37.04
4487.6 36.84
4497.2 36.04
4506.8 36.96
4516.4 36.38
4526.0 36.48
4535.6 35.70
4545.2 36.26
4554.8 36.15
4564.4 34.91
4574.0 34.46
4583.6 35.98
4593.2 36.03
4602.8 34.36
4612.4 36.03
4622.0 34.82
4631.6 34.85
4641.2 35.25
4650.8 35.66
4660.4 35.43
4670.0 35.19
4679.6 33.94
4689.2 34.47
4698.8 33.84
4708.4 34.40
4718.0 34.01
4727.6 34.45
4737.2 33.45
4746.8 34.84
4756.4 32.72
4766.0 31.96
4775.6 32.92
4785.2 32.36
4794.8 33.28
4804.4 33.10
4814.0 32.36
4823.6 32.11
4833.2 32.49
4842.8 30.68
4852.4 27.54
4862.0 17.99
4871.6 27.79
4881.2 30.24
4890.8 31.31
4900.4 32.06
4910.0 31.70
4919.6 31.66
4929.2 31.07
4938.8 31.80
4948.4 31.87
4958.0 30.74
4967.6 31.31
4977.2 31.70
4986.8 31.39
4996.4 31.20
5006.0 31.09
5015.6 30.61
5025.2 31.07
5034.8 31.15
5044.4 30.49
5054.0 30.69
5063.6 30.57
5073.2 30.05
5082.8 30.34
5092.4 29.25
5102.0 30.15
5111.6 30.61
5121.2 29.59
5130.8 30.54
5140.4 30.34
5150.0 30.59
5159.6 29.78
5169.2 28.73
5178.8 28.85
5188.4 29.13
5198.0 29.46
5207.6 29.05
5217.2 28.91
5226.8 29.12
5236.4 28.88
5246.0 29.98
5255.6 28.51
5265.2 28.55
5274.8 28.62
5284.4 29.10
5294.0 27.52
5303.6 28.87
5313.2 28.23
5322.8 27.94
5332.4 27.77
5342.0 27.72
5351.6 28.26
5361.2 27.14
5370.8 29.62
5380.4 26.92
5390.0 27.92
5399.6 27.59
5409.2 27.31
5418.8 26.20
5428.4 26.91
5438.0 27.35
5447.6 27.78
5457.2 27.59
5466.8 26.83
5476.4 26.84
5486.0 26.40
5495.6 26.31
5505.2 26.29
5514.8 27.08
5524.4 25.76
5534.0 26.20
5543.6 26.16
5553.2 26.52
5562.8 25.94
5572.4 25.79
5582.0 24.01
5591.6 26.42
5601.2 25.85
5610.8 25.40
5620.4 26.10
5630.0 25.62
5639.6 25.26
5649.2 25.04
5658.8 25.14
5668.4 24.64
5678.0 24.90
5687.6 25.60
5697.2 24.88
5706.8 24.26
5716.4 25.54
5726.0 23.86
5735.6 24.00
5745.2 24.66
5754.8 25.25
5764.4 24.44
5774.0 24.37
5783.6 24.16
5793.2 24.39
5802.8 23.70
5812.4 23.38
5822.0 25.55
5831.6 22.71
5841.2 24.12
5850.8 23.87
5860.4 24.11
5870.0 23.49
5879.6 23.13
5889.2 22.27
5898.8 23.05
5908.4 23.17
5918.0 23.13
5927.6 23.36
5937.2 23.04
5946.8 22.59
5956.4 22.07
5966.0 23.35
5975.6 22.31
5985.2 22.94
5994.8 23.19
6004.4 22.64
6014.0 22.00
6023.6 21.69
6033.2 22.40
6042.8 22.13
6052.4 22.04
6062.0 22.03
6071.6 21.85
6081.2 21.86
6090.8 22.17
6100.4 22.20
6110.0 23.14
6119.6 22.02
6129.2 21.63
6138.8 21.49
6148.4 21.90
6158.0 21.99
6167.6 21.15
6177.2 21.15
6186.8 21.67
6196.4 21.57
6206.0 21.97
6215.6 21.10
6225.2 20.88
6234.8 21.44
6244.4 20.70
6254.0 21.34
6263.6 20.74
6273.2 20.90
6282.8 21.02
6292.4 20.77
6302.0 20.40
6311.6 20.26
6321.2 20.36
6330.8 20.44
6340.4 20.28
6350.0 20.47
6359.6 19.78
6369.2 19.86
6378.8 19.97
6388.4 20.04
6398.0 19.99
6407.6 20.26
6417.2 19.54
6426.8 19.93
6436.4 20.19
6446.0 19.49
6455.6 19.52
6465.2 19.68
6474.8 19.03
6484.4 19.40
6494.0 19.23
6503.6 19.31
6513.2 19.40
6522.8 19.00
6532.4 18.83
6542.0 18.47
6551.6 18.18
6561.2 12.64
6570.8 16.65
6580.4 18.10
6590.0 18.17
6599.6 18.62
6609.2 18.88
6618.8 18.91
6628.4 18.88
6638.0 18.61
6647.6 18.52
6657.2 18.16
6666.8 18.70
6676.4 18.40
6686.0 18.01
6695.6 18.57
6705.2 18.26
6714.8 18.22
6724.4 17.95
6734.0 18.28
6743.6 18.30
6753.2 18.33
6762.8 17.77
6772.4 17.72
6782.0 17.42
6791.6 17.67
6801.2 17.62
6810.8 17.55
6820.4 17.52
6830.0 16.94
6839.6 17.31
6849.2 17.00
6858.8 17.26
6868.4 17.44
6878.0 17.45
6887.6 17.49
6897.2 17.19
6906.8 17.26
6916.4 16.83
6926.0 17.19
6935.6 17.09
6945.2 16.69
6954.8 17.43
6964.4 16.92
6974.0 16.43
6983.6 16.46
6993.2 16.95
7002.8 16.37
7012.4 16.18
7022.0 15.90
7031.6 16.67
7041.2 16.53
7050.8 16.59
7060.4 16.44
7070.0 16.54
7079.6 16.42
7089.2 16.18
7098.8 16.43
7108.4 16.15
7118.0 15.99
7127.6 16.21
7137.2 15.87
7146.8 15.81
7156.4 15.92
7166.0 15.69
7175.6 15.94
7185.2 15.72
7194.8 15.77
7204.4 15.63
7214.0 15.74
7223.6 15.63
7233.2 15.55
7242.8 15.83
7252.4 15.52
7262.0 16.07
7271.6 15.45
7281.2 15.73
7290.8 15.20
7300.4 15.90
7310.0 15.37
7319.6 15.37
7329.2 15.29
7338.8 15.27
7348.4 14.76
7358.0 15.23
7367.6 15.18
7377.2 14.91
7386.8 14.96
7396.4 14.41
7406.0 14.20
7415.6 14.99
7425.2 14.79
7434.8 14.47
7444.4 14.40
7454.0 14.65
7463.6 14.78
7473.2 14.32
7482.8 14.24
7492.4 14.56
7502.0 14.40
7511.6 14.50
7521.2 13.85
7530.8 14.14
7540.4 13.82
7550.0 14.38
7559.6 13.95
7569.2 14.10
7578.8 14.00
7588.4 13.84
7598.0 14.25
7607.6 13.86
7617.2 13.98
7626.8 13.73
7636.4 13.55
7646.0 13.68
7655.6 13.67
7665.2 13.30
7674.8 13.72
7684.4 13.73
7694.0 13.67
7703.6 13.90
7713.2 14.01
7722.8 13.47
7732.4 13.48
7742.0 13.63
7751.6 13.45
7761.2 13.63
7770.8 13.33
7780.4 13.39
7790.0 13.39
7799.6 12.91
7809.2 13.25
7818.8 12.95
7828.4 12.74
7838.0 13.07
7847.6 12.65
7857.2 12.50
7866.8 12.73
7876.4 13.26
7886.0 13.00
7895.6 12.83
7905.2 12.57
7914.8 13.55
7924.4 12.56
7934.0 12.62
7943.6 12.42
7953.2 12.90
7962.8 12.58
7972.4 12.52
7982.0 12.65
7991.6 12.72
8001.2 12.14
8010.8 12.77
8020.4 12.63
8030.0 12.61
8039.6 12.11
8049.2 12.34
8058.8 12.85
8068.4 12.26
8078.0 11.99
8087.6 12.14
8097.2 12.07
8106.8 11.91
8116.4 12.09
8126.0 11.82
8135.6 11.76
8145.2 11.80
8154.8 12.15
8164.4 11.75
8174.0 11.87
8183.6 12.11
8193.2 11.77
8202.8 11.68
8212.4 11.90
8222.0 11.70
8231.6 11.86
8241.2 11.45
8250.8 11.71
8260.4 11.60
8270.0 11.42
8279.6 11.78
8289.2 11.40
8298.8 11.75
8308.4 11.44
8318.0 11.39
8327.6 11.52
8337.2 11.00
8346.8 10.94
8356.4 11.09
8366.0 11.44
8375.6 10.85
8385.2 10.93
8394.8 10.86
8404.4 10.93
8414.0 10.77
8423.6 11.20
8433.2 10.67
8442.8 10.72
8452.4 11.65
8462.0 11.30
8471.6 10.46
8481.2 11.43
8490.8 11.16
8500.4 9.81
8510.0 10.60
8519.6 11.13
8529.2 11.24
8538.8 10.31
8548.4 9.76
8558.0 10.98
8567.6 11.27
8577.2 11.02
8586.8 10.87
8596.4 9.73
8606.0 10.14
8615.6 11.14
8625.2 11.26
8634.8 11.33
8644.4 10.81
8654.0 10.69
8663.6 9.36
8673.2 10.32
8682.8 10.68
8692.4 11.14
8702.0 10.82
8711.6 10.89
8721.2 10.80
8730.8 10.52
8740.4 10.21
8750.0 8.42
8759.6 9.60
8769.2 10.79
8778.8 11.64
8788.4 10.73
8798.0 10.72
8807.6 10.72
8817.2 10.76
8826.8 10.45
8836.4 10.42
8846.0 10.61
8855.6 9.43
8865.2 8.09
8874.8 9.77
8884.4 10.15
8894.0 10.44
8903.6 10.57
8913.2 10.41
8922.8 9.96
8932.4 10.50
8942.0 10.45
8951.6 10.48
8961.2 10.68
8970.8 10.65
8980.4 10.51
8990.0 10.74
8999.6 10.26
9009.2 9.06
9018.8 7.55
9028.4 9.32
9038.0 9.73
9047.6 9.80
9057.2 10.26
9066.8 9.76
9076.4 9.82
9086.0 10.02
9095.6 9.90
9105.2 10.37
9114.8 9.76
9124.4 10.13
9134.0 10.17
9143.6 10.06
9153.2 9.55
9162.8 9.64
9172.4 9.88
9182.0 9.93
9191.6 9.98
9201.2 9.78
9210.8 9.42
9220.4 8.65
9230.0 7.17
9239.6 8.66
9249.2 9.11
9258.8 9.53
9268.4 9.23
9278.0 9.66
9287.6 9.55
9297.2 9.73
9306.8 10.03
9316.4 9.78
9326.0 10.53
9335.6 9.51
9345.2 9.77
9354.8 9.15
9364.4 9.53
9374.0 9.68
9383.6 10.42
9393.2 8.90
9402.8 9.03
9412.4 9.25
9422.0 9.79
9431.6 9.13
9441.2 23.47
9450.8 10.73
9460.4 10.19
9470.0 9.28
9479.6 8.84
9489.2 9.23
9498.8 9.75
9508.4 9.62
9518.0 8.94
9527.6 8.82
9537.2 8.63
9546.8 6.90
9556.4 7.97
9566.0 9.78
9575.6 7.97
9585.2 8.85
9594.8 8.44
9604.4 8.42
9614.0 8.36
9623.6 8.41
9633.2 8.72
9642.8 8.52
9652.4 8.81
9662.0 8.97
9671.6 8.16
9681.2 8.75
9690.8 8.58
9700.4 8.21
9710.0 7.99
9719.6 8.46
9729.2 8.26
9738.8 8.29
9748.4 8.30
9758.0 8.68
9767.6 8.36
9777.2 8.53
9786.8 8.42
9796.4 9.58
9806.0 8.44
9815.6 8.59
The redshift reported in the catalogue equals 0.000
